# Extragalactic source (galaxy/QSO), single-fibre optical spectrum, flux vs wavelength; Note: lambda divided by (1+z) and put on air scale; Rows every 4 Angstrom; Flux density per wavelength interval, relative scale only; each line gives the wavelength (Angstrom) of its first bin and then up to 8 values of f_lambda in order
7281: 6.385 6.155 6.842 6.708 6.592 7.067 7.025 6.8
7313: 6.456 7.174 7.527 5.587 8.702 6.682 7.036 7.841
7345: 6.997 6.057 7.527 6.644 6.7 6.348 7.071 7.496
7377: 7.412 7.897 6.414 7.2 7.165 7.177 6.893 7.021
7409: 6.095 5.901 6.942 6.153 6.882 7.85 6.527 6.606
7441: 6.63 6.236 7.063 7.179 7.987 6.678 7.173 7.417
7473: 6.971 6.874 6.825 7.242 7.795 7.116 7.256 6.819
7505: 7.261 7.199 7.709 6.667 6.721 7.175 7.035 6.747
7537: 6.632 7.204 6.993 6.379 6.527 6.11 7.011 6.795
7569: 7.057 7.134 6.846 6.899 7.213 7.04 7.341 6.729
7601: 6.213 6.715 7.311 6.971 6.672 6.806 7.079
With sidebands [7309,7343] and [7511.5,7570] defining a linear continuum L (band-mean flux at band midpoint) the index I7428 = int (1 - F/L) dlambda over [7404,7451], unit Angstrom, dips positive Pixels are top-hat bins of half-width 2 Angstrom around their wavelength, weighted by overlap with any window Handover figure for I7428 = 2.2 Angstrom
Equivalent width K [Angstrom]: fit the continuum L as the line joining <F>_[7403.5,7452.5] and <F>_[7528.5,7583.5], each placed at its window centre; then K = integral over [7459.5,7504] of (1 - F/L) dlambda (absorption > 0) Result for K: -2.5 Angstrom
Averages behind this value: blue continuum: 6.67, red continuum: 6.81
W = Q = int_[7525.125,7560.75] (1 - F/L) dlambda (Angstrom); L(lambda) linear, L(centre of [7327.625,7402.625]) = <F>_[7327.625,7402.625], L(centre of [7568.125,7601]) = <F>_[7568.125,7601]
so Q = 1.3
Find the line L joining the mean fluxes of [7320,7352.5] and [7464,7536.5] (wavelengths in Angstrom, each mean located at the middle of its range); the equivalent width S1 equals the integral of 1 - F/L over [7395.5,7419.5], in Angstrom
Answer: 1.5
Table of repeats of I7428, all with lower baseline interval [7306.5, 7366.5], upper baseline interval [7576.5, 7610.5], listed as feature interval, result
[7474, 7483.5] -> 0.1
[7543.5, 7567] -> 1.0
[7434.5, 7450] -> 0.7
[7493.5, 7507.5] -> -0.4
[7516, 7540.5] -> 0.2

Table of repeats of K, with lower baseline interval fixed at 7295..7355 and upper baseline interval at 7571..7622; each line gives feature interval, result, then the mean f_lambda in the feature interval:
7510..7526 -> -0.3 Angstrom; 7.07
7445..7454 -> 0.1 Angstrom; 6.92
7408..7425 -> 1.5 Angstrom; 6.35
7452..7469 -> -0.8 Angstrom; 7.28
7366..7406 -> -1.0 Angstrom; 7.16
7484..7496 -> -0.7 Angstrom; 7.39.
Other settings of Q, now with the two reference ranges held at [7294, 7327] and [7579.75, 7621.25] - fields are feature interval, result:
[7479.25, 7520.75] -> -1.9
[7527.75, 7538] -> 0.1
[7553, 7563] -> 0.5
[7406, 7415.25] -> 0.9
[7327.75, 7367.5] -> -1.3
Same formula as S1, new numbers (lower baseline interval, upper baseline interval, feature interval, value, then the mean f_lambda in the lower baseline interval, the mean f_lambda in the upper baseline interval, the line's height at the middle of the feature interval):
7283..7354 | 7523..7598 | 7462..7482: -0.4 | 6.92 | 6.89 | 6.9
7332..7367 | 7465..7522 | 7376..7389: -0.5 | 6.88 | 7.14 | 6.94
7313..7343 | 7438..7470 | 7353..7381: 0.3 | 7.17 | 7.02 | 7.12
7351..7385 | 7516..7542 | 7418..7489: 0.0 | 7.09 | 6.88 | 6.98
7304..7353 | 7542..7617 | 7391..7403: -0.2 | 7.01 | 6.85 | 6.97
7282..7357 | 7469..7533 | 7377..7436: 1.1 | 6.92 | 7.11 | 7.01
